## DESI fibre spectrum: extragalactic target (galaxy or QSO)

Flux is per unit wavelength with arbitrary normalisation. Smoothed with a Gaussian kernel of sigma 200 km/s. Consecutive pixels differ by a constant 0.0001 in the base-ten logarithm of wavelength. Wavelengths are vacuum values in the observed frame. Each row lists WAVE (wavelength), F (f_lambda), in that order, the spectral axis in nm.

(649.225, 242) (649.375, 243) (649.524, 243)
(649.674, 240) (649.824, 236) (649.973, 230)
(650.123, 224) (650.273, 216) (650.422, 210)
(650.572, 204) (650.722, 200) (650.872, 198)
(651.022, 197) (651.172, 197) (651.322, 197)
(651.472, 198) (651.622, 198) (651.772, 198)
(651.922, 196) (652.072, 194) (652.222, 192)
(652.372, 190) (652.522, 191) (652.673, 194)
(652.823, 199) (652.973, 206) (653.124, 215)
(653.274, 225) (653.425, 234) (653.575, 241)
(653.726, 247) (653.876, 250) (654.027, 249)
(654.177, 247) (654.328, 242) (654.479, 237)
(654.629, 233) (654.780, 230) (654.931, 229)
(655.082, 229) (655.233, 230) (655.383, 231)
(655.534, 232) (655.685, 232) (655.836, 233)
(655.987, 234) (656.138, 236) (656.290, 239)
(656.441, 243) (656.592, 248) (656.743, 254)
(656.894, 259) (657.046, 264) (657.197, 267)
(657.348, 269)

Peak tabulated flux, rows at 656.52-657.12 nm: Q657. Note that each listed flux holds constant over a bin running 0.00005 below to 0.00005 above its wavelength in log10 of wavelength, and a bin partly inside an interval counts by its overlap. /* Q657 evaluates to 264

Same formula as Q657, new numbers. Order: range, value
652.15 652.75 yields 194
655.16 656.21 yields 236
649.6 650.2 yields 240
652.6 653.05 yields 206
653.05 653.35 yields 225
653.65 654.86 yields 250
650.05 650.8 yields 224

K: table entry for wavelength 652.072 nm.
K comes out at 194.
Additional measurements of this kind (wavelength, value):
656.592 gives 248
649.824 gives 236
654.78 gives 230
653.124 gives 215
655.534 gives 232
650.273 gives 216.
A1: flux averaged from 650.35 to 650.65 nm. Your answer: 207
